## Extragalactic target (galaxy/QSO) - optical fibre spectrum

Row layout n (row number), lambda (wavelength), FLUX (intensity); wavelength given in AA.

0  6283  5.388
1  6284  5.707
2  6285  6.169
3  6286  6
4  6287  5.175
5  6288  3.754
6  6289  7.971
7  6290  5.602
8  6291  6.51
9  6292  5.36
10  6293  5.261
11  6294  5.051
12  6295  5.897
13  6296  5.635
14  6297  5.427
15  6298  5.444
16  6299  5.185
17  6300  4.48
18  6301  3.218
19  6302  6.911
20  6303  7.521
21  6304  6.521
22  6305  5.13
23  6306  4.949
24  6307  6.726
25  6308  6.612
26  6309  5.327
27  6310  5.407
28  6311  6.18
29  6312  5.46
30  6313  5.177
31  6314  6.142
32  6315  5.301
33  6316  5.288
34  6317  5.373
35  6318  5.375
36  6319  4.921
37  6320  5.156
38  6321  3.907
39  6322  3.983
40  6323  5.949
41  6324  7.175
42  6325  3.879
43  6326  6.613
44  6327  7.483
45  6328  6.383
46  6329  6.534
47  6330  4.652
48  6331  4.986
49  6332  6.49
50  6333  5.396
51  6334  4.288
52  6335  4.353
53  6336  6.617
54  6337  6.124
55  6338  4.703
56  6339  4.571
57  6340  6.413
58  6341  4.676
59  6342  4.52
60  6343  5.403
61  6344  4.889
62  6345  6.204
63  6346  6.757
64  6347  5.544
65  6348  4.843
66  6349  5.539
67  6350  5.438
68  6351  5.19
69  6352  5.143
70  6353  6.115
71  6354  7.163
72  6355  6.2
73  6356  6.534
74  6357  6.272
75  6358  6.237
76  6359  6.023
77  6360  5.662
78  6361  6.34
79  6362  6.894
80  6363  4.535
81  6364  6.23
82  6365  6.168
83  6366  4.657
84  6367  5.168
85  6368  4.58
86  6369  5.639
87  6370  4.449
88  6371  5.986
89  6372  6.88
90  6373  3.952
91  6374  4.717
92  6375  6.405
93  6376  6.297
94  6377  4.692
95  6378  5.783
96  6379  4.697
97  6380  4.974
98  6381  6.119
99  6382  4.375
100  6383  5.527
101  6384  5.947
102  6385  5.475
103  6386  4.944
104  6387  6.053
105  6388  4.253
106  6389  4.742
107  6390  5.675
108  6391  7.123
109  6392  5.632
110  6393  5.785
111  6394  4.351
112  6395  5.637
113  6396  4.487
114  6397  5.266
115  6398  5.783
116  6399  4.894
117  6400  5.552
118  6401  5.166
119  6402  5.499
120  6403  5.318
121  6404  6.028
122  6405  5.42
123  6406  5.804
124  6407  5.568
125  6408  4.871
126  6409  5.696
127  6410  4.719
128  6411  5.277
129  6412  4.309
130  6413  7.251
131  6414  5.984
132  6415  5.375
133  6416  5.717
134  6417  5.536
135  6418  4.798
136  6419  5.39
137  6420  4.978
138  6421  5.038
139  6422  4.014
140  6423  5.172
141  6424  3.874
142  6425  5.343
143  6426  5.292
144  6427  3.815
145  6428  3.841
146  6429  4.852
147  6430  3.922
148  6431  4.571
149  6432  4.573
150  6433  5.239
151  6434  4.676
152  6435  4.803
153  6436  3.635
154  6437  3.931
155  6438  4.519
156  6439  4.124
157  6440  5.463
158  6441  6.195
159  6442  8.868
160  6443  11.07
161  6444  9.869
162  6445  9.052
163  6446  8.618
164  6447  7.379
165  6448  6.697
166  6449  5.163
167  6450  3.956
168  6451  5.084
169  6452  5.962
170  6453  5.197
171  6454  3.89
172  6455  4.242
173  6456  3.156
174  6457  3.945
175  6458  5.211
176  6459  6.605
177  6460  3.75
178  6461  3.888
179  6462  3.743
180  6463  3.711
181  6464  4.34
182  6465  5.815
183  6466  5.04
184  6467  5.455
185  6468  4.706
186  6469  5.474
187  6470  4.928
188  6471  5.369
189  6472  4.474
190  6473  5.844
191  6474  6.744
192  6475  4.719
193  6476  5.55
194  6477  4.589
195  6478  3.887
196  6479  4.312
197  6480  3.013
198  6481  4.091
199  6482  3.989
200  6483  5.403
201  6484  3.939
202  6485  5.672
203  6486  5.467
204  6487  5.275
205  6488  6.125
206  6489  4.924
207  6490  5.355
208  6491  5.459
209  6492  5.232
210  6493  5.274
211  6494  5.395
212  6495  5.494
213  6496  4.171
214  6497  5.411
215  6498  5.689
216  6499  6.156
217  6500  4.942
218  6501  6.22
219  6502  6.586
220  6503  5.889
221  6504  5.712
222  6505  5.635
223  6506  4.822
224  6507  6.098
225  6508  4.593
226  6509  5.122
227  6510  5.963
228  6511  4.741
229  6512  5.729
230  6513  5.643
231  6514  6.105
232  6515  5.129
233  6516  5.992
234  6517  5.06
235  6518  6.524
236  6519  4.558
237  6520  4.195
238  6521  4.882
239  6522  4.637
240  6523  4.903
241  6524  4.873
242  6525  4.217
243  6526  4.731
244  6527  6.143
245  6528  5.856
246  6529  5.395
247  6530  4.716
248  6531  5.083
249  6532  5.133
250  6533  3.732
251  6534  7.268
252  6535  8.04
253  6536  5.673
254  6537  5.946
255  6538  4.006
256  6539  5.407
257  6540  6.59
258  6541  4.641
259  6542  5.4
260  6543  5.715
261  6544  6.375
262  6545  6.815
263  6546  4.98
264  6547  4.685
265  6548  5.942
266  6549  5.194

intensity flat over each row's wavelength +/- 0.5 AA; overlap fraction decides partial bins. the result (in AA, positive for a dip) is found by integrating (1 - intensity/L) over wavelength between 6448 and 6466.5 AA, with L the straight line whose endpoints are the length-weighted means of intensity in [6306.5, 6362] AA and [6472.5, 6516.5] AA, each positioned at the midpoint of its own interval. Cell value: 2.4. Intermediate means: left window 5.64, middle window 4.65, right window 5.27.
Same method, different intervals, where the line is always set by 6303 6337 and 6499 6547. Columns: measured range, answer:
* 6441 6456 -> -3.1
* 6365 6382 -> 0.8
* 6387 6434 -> 3.2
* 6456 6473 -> 2.3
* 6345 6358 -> -0.8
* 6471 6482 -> 1.5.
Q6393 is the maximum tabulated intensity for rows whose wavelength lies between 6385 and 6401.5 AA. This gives 7.123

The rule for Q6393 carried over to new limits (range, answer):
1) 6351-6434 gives 7.251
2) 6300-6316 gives 7.521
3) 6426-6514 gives 11.07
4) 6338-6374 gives 7.163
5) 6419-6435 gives 5.39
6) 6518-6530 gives 6.524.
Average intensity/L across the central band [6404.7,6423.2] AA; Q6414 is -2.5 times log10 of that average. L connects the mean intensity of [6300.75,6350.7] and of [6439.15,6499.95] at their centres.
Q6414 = 0.03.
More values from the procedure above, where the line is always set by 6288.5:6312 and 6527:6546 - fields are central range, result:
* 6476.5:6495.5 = 0.161 mag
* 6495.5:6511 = 0.030 mag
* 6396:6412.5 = 0.080 mag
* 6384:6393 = 0.035 mag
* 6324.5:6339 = 0.031 mag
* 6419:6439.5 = 0.248 mag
